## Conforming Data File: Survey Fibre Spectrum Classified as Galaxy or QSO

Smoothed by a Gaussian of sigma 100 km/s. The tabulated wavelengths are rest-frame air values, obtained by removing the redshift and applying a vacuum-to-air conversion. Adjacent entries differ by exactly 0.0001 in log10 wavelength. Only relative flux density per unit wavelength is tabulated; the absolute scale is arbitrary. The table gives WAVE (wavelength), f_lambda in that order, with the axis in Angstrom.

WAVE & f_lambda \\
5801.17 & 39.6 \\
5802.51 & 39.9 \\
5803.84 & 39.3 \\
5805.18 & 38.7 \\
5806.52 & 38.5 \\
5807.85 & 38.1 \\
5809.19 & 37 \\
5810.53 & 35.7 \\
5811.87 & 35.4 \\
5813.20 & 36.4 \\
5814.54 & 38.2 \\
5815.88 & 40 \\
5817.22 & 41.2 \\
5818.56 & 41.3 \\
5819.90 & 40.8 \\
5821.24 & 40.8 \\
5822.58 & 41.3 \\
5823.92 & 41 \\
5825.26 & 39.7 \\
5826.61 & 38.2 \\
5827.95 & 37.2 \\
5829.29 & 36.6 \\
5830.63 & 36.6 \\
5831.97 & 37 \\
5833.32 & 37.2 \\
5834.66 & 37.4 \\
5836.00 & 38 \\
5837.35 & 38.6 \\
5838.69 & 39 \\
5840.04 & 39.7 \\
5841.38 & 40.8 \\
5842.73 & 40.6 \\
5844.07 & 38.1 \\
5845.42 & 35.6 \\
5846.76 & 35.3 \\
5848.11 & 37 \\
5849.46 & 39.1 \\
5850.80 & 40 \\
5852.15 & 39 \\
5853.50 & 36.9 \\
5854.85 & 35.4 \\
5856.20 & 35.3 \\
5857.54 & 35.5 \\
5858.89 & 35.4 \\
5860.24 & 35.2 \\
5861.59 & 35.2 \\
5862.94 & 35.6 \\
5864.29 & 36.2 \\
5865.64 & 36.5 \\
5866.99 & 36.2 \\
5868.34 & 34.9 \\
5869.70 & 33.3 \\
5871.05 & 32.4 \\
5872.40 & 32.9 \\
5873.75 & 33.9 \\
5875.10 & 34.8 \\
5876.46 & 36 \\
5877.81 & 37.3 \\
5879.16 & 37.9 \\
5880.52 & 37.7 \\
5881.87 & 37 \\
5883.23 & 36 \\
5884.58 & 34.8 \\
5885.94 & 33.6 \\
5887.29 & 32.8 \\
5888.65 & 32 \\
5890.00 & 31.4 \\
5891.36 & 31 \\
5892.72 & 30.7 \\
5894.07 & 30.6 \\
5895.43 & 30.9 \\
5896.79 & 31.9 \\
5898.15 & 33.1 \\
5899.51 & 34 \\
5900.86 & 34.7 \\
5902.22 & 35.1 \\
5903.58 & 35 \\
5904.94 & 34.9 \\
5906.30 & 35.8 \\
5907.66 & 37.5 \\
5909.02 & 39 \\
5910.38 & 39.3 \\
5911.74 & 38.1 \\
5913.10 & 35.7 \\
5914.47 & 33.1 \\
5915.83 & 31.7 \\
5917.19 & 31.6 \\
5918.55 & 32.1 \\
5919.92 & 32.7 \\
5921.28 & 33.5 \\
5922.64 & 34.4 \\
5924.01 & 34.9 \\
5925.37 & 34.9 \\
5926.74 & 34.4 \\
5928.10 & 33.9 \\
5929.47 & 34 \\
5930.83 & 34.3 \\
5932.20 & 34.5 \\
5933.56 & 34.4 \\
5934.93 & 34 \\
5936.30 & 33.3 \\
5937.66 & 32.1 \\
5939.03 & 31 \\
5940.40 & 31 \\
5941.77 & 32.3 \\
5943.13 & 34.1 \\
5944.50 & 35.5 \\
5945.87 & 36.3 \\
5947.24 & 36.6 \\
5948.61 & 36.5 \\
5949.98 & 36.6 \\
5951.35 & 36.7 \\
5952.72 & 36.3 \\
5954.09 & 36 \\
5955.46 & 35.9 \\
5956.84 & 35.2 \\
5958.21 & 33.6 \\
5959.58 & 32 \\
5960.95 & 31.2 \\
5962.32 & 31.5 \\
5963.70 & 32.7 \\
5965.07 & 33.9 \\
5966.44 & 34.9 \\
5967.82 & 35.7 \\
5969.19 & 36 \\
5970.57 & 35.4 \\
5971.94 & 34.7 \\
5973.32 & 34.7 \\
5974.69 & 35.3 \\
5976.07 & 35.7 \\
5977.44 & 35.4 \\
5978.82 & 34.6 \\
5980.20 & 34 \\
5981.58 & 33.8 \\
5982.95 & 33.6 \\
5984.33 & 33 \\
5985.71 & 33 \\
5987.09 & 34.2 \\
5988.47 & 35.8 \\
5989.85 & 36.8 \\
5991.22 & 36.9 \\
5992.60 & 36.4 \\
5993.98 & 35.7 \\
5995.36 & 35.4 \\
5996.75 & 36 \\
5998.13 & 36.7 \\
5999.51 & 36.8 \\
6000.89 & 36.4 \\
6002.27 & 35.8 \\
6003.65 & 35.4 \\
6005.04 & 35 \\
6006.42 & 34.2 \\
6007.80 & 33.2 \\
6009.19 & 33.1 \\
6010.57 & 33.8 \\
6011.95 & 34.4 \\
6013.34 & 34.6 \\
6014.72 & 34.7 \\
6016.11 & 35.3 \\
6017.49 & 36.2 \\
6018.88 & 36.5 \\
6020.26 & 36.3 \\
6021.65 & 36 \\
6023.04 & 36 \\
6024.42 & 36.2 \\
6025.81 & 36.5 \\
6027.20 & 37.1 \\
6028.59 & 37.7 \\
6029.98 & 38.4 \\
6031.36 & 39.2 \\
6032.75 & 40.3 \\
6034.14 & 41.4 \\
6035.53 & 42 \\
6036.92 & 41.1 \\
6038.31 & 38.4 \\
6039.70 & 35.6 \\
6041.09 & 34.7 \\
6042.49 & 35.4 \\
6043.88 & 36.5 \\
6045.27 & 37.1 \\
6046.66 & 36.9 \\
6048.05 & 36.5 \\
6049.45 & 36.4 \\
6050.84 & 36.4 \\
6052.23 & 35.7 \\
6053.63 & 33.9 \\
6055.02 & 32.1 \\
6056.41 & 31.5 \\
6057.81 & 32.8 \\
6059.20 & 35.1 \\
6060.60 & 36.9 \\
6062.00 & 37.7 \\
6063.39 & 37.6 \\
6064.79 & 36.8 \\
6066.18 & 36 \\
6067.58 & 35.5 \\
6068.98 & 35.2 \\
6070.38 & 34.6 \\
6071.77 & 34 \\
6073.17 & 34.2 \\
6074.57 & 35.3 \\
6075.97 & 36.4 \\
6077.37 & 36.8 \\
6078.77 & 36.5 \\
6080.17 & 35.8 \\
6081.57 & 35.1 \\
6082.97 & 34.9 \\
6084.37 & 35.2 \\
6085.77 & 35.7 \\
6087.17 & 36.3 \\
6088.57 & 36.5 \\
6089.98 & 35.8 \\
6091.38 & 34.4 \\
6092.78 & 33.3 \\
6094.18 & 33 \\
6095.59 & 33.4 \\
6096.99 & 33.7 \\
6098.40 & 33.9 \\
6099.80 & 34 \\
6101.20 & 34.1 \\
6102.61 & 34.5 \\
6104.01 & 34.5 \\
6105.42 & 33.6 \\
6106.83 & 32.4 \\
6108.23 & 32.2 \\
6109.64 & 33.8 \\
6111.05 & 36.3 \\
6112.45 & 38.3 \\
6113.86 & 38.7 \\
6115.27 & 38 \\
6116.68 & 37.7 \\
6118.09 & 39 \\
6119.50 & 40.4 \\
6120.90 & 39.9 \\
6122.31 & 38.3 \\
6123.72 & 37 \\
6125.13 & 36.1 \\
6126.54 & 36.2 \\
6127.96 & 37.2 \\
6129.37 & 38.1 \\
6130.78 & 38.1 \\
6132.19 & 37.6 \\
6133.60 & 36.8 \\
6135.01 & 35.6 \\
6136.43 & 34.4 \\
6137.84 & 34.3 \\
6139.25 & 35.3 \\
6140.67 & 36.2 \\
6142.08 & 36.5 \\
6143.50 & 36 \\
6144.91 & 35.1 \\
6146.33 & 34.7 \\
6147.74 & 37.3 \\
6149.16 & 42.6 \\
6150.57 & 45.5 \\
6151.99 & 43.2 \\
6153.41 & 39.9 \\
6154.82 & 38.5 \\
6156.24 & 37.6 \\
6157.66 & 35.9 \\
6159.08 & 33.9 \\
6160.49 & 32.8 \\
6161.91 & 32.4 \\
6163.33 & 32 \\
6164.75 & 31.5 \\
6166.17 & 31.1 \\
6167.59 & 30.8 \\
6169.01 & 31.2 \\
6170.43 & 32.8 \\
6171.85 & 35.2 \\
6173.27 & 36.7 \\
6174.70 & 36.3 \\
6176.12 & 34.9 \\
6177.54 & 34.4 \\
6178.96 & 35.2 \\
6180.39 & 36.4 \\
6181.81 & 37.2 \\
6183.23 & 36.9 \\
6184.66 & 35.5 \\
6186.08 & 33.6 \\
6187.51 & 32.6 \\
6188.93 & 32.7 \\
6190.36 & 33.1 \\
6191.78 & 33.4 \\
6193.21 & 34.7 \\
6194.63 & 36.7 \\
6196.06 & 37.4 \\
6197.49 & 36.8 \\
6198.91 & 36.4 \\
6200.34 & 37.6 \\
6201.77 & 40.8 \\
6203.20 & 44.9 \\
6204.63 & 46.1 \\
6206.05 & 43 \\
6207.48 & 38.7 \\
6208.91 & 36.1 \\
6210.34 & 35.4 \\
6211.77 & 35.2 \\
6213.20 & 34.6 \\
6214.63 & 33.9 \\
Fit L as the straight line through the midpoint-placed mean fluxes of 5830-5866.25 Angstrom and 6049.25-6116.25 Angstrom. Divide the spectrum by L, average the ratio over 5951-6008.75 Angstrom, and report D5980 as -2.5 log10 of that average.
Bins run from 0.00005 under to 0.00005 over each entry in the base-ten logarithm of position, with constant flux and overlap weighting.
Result 0.04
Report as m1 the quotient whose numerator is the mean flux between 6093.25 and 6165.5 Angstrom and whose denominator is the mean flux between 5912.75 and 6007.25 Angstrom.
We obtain 1.05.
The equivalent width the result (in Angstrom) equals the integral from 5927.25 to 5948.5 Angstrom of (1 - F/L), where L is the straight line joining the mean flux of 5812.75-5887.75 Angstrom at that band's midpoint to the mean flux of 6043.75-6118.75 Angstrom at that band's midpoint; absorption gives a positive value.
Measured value 1.5 Angstrom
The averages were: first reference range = 37.2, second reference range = 35.3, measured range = 33.9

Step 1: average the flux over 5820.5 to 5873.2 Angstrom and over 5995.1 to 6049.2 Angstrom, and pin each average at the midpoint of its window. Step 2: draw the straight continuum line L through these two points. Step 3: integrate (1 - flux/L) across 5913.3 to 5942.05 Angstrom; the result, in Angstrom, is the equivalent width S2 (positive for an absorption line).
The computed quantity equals 2.8 Angstrom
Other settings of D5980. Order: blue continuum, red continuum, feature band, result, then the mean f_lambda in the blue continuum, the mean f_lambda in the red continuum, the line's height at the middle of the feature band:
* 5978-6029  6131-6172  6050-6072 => 0.010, 35.3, 35.8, 35.5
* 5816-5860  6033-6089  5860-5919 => 0.098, 38.3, 36.1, 37.8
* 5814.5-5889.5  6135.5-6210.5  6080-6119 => 0.038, 37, 36.2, 36.4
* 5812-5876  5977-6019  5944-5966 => 0.028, 37.4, 35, 35.7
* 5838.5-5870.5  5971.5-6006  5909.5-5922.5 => 0.056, 36.9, 35.2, 36.1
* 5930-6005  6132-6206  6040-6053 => -0.025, 34.7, 36.2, 35.3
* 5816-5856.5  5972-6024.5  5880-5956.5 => 0.077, 38.5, 35.2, 36.8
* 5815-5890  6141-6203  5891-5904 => 0.129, 37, 35.8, 36.8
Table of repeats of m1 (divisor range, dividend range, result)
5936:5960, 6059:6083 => 1.04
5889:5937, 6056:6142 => 1.05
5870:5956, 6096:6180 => 1.04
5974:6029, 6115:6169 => 1.04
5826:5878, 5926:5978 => 0.94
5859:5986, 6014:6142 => 1.05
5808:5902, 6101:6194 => 0.99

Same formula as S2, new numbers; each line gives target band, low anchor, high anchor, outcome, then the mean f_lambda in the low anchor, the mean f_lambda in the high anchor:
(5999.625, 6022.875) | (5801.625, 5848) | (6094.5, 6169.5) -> 1.2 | 38.5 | 36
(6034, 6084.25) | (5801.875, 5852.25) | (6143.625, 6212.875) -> 1.4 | 38.5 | 36.3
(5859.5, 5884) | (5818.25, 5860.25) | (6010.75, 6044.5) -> 1.6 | 38.1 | 37.1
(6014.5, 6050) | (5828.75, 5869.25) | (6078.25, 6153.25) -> -0.7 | 37.1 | 36.3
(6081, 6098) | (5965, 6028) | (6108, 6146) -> 0.8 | 35.3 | 36.8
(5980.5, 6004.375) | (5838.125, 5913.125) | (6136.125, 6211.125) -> 0.3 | 35.6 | 36.2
